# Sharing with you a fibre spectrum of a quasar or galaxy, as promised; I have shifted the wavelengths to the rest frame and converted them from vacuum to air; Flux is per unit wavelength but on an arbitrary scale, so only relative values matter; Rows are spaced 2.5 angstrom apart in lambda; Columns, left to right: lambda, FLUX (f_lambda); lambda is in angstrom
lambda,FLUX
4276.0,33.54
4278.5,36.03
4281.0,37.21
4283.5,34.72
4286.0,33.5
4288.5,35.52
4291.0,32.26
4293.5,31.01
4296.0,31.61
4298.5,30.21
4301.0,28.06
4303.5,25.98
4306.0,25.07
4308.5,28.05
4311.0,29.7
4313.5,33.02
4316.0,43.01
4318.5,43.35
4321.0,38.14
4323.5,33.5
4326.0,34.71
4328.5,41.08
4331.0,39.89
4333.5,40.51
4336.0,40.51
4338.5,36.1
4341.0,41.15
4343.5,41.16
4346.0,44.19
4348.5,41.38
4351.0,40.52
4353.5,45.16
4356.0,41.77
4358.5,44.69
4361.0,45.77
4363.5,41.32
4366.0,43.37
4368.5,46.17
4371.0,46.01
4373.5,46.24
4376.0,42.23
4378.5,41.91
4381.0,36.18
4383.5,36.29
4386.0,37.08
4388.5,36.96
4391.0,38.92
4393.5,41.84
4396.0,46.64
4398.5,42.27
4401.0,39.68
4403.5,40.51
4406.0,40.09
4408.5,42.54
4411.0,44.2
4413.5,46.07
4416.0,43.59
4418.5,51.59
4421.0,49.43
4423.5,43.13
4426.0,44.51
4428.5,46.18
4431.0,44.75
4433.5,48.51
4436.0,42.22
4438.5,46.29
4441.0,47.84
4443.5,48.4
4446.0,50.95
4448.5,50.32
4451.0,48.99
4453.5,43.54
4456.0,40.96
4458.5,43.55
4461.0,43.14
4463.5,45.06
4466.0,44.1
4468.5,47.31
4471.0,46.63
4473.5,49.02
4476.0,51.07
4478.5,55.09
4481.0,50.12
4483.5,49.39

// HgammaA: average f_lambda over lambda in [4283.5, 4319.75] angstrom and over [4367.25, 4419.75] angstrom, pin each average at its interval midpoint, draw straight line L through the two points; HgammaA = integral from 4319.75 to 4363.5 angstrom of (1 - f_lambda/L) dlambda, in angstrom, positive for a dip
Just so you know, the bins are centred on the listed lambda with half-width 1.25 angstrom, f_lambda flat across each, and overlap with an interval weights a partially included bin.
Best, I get -4.76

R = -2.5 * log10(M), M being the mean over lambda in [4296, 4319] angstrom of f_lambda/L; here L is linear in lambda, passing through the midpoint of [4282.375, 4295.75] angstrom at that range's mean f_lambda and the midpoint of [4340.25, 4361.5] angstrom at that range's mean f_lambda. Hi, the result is 0.15 mag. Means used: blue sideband 33.3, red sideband 42.8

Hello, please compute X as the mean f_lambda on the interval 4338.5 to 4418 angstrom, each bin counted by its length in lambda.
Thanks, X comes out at 42.1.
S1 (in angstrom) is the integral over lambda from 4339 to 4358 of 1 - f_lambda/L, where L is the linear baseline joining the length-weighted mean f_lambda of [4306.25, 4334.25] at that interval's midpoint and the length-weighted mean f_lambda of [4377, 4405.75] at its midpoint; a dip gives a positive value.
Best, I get -2.2 angstrom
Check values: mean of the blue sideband 36.3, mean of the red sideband 39.9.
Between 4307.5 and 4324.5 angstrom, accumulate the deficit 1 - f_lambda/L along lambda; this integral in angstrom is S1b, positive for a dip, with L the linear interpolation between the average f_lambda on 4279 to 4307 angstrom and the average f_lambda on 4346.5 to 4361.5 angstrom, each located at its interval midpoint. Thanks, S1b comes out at 0.1 angstrom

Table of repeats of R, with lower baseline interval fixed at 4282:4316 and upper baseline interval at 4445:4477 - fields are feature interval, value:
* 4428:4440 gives -0.04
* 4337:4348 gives -0.15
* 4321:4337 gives -0.13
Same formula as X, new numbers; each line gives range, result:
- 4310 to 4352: 39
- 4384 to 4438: 43.3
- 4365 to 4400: 41.6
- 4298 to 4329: 33.3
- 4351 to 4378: 44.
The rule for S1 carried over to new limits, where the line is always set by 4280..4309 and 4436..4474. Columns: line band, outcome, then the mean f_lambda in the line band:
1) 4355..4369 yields -2.3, 43.8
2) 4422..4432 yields -0.3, 44.8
